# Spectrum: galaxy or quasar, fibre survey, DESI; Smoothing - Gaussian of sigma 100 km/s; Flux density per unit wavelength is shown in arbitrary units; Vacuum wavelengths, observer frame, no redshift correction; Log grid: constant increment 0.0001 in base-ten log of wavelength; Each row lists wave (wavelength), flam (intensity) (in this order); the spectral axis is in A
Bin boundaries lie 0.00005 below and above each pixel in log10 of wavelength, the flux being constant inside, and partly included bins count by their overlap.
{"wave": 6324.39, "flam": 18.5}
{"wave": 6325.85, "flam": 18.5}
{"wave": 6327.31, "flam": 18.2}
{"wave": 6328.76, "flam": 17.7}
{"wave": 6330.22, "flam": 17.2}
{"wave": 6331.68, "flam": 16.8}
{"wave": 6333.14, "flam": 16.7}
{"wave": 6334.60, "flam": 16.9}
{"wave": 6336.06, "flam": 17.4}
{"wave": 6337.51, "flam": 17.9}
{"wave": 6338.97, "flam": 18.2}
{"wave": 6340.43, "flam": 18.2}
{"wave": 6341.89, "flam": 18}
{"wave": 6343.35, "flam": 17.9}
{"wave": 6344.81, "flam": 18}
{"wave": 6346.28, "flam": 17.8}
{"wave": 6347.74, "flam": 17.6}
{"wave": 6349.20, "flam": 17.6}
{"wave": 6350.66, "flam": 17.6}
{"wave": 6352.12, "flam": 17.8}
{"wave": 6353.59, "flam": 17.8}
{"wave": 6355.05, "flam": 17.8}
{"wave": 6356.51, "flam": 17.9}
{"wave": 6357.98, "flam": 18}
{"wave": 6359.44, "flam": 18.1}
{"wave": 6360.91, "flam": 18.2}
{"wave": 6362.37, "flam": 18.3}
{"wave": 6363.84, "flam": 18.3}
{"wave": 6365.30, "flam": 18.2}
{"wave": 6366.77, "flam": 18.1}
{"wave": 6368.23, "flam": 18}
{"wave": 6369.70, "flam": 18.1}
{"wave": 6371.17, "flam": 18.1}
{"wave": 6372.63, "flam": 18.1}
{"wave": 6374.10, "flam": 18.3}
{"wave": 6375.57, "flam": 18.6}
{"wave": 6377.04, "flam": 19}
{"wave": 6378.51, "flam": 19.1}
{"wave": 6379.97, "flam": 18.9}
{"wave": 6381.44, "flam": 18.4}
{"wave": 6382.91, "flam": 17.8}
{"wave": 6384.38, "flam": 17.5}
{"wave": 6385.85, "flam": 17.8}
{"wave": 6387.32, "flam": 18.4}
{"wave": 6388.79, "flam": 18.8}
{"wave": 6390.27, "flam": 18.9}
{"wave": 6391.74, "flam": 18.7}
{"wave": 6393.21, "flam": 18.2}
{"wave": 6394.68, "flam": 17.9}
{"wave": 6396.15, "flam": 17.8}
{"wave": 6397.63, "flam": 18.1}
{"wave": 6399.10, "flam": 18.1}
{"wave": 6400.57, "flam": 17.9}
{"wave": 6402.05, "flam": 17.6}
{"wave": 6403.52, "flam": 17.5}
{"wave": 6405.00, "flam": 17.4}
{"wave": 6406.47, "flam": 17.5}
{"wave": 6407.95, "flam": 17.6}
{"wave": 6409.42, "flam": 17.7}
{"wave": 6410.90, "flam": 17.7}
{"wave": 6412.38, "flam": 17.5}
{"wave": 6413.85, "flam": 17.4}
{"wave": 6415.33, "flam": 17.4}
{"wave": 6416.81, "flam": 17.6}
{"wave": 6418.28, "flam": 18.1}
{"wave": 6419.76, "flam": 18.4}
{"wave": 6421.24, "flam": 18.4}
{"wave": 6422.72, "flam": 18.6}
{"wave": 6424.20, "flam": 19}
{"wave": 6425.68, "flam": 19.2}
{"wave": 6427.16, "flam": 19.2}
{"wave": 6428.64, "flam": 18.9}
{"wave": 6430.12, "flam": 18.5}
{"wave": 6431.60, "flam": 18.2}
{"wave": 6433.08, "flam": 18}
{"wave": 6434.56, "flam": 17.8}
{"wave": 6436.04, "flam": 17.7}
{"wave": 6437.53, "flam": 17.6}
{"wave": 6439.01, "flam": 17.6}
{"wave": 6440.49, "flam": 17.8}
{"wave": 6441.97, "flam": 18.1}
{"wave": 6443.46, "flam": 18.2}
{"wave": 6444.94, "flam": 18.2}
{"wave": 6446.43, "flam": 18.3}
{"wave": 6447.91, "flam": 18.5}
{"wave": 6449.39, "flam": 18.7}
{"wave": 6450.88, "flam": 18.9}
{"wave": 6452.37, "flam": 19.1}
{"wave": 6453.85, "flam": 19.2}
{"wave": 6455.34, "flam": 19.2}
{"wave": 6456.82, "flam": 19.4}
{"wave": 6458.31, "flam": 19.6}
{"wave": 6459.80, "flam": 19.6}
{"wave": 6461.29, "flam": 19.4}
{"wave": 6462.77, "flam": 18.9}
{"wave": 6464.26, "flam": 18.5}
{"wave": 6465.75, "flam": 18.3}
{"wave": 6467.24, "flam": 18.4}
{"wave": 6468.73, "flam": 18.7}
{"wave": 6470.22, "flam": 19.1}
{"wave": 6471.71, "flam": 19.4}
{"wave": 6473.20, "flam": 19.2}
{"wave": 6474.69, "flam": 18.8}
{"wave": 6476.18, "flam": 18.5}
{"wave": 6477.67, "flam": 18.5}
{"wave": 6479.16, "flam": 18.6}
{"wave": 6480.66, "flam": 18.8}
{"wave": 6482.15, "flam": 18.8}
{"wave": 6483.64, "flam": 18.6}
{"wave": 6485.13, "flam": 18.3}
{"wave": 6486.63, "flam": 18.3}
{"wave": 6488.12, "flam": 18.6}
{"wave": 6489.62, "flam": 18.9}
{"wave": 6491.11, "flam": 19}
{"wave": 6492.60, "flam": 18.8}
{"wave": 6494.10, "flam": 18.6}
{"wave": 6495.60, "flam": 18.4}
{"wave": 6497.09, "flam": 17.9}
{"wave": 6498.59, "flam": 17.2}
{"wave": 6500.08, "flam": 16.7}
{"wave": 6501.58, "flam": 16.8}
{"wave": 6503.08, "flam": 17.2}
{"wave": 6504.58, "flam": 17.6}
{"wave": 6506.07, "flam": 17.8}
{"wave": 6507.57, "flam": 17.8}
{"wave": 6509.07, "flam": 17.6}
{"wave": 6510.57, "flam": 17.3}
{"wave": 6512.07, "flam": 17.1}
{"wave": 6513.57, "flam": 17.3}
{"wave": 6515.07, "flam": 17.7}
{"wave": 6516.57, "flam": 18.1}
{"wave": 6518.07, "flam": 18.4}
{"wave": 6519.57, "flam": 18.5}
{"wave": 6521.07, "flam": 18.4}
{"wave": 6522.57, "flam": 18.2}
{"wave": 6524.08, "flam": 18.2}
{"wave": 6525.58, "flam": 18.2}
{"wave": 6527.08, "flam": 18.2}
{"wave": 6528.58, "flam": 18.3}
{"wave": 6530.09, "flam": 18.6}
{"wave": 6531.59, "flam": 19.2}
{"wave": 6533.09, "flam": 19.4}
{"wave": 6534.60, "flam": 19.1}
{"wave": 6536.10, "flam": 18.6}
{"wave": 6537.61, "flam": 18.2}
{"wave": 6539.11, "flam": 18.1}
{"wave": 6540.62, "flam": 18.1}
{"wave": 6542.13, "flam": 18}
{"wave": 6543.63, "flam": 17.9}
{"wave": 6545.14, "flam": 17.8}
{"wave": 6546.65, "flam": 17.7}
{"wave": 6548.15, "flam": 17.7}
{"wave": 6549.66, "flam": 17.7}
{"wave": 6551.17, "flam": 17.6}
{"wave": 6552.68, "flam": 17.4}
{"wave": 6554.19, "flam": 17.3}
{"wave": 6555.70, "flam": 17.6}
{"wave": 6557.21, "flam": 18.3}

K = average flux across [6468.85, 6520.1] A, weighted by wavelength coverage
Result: 18.2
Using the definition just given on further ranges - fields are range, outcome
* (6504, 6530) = 17.9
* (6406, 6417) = 17.5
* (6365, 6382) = 18.4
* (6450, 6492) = 18.9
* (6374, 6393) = 18.5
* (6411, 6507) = 18.4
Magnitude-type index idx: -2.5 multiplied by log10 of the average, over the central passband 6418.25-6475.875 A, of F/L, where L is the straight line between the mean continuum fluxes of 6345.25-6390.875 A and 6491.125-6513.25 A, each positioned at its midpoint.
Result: -0.05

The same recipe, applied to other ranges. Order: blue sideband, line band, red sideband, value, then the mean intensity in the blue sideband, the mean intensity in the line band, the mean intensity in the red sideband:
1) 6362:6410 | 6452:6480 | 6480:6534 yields -0.05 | 18.1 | 19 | 18.1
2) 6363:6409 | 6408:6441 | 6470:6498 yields 0.02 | 18.1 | 18.1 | 18.7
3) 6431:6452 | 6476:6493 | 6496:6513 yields -0.06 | 18.1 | 18.6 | 17.4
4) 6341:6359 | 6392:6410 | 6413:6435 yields 0.02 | 17.8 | 17.8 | 18.3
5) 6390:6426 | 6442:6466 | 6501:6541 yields -0.05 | 18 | 18.9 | 18.1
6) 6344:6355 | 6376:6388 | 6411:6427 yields -0.03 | 17.7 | 18.4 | 18.2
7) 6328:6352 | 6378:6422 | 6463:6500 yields 0.00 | 17.6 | 18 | 18.6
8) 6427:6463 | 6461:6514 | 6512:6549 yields 0.01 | 18.6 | 18.3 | 18.2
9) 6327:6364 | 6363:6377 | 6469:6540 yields -0.02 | 17.8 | 18.2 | 18.3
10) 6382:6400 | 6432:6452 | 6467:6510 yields 0.01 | 18.2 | 18.1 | 18.3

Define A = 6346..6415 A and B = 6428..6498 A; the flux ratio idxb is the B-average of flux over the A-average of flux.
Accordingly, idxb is 1.0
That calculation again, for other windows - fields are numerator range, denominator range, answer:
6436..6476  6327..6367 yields 1.05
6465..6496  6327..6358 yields 1.06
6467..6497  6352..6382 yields 1.02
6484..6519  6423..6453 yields 0.97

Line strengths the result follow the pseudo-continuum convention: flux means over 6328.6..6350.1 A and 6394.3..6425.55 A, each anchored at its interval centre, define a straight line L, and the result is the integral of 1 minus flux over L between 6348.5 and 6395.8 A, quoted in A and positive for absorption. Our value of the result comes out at -1.24 A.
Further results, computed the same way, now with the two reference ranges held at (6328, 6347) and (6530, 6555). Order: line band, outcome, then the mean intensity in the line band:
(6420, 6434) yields -0.6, 18.6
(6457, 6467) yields -0.6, 19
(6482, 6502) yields -0.2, 18.2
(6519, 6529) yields -0.1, 18.3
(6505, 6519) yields 0.3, 17.7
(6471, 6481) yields -0.5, 18.8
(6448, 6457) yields -0.6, 19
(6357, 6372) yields -0.4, 18.1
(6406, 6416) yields 0.1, 17.5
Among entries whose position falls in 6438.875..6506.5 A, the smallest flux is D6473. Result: 16.7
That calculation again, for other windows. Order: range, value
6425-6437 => 17.7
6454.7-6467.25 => 18.3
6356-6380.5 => 17.9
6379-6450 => 17.4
